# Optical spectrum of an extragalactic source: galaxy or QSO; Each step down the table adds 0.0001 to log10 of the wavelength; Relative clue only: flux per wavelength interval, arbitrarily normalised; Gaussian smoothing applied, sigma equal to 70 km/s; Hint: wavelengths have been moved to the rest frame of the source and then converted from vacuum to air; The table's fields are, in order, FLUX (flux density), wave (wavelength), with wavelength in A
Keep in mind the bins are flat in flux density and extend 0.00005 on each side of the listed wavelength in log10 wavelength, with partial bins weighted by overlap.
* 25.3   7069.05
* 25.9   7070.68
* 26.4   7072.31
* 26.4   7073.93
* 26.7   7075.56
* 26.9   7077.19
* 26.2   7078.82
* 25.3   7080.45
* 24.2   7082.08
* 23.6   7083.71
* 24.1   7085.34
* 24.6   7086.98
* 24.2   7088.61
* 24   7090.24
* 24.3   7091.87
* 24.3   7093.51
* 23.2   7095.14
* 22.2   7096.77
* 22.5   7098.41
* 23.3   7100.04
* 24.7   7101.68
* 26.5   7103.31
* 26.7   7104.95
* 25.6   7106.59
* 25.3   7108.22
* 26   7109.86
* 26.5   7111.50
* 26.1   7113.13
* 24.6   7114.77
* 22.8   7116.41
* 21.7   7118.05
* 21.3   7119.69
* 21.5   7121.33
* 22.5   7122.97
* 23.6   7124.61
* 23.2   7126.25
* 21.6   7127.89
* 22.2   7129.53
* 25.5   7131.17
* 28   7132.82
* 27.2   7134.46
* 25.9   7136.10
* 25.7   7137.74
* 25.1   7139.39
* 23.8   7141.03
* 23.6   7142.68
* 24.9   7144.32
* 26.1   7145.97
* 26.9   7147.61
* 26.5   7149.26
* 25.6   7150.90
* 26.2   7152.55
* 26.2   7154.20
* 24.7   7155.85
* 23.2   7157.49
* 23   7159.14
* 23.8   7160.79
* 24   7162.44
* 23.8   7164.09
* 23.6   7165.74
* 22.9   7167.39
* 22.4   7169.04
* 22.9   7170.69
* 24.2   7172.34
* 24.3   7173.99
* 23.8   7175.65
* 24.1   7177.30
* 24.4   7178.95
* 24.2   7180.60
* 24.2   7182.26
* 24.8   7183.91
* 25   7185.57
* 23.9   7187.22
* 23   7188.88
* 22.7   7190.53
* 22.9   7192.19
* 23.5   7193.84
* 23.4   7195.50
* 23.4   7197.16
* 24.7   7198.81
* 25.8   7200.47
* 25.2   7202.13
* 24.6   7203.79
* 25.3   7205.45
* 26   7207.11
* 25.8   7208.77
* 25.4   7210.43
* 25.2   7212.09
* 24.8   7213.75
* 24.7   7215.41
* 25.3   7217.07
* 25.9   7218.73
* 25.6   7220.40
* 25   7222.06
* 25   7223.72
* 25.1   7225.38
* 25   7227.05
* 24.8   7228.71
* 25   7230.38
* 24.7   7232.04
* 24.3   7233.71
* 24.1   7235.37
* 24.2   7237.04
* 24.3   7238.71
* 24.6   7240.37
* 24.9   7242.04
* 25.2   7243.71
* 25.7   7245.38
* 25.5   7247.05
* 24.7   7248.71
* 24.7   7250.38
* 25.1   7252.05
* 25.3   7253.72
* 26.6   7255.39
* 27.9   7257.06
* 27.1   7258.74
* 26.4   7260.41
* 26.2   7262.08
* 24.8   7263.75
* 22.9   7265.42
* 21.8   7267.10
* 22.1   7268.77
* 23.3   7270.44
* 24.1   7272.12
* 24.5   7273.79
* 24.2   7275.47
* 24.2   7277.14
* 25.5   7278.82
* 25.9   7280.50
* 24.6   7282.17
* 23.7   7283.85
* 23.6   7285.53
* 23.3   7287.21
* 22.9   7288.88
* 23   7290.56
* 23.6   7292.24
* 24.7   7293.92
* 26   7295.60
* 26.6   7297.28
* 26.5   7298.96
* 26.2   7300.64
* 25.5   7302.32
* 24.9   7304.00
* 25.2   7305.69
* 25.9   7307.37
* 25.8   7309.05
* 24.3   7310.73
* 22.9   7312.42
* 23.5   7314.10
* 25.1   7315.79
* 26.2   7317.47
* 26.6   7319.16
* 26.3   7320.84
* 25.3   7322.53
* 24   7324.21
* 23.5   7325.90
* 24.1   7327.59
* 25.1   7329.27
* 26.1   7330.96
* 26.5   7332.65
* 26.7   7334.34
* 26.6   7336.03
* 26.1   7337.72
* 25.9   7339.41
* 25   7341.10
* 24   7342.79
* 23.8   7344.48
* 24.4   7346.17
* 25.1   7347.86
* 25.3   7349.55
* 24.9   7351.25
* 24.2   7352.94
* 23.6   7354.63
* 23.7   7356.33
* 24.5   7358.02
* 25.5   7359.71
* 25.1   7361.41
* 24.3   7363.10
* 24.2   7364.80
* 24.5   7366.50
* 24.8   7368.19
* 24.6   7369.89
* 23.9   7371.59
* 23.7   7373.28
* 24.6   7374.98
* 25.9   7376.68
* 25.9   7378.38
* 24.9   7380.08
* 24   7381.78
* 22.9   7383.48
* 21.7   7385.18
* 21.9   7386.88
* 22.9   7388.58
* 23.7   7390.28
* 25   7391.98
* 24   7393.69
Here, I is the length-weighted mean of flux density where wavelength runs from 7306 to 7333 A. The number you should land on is 25.1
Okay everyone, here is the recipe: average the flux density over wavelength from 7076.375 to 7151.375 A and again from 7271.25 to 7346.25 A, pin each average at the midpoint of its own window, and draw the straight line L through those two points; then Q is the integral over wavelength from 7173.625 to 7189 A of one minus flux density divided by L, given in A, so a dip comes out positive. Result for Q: 0.3 A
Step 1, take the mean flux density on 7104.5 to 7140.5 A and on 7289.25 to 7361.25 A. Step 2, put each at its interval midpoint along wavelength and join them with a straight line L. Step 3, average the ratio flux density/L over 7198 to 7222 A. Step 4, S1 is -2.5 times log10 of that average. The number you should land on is -0.03 mag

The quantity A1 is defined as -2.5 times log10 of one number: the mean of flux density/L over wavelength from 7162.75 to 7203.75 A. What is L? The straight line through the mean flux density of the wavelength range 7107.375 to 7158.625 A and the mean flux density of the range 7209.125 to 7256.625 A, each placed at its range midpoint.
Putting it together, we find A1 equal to 0.04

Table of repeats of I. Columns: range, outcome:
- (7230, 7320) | 24.8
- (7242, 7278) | 24.9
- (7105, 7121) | 24.4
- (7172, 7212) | 24.4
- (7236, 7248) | 24.9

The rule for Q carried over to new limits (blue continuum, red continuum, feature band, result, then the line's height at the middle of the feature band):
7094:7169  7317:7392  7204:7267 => -1.61 A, 24.5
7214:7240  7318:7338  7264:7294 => 1.73 A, 25.2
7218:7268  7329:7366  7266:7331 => 1.13 A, 25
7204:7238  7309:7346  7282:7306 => 0.40 A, 25.1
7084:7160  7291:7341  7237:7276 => 0.35 A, 25.1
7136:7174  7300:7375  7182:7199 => 0.61 A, 24.6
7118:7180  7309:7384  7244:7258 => -0.64 A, 24.6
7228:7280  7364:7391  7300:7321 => -0.67 A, 24.4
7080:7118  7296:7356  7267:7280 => 0.59 A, 25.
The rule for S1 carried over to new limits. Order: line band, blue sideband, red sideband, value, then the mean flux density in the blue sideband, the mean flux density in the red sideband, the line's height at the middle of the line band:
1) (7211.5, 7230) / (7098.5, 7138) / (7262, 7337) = -0.022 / 24.4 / 24.8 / 24.6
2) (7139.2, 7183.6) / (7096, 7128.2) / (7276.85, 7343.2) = -0.007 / 23.9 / 25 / 24.2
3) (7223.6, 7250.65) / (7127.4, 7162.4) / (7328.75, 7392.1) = 0.002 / 25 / 24.6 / 24.9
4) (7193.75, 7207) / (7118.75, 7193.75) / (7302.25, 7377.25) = -0.011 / 24.2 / 24.9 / 24.4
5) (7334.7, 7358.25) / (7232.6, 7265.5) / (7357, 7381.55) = -0.001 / 25.3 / 24.7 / 24.8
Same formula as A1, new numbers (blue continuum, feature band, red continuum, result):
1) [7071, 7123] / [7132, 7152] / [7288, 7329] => -0.050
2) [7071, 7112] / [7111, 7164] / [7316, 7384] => 0.021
